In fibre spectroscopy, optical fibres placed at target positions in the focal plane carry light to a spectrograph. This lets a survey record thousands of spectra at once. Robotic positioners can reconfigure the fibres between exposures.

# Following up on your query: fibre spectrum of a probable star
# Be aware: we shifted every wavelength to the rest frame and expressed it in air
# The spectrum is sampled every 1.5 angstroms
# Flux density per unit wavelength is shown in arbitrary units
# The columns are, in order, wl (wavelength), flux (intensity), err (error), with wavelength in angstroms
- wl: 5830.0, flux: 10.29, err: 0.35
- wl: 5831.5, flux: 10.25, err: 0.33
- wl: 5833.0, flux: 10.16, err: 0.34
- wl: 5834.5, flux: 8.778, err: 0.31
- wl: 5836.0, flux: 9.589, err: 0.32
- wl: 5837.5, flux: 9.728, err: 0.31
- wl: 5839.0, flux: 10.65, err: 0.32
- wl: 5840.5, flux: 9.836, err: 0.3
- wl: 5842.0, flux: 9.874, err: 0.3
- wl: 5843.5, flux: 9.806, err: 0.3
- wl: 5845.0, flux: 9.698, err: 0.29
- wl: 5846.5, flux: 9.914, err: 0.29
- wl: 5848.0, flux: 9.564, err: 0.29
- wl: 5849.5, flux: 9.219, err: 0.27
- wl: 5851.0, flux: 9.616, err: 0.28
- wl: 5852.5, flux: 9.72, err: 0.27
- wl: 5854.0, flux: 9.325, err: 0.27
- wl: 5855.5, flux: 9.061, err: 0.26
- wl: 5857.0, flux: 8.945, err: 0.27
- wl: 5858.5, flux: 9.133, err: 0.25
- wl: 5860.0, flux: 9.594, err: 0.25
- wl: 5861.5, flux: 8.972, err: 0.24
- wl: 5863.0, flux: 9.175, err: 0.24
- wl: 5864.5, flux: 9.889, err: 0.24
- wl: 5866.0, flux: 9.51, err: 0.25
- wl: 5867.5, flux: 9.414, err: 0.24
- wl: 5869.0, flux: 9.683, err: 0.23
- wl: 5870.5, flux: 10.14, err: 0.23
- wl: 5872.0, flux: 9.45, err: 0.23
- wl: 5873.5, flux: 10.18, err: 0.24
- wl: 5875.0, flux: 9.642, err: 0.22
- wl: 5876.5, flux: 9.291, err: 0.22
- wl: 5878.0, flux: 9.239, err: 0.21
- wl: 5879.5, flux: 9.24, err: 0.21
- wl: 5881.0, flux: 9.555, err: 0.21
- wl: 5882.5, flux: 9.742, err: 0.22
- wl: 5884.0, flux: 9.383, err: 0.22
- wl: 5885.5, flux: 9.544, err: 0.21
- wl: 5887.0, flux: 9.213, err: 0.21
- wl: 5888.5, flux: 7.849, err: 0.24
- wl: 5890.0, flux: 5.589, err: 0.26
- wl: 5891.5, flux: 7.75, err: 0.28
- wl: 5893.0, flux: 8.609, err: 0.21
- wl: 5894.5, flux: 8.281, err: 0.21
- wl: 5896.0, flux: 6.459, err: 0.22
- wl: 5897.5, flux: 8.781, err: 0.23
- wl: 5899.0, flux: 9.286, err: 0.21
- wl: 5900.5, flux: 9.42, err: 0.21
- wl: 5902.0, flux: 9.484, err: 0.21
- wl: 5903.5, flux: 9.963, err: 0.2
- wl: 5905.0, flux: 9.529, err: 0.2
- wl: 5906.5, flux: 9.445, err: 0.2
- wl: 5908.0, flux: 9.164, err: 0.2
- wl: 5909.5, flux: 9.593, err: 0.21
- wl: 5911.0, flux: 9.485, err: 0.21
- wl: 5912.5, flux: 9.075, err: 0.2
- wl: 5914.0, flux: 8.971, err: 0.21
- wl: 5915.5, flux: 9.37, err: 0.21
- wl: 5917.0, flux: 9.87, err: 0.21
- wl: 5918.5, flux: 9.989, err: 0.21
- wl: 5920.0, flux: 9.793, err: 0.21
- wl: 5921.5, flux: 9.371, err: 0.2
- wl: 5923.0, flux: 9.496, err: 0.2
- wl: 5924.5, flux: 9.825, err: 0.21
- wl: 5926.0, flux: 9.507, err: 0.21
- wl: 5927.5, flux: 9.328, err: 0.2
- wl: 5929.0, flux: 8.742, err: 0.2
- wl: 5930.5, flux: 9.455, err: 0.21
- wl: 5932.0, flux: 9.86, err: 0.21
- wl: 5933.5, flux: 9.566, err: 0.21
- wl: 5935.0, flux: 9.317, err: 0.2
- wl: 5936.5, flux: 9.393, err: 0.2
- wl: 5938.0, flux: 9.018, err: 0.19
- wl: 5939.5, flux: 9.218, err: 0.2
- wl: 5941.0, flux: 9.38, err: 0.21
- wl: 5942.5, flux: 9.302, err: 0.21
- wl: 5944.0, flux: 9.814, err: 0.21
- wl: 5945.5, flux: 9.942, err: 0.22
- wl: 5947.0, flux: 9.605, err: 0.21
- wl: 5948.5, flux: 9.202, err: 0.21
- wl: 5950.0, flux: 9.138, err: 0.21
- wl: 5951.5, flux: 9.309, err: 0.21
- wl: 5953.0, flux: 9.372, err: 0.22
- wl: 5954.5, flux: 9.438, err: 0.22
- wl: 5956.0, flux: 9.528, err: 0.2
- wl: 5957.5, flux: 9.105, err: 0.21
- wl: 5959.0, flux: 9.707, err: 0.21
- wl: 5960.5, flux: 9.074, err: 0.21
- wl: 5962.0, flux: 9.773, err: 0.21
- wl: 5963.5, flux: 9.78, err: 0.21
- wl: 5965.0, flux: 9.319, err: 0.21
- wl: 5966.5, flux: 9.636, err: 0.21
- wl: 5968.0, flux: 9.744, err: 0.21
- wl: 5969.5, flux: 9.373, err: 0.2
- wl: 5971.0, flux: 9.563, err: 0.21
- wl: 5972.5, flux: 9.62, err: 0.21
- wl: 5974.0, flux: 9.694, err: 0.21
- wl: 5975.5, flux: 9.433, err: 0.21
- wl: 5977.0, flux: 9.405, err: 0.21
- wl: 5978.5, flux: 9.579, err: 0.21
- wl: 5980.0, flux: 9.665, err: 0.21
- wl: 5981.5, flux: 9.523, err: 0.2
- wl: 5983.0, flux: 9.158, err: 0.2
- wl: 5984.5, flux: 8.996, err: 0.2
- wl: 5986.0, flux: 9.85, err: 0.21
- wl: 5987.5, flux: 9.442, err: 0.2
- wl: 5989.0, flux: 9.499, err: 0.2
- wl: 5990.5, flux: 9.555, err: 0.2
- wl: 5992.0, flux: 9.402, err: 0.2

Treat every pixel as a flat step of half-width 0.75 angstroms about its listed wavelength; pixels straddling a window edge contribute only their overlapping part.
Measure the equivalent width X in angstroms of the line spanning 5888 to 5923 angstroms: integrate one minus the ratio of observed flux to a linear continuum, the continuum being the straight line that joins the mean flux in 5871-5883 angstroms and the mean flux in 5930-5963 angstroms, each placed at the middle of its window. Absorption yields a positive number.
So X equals 2.1 angstroms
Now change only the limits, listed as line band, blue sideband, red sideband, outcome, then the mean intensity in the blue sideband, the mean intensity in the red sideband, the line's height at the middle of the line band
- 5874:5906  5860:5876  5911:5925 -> 2.3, 9.6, 9.52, 9.57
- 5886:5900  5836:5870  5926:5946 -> 2.1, 9.57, 9.41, 9.49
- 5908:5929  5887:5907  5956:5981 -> -1.6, 8.51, 9.53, 8.82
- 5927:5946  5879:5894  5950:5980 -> -0.5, 8.63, 9.49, 9.18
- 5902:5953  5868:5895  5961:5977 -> -0.8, 9.03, 9.58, 9.32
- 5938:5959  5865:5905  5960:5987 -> -0.1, 9.04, 9.51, 9.38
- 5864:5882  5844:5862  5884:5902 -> -1.5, 9.41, 8.35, 8.88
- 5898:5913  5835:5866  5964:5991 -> 0.2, 9.56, 9.51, 9.53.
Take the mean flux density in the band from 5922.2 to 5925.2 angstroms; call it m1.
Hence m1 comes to 9.65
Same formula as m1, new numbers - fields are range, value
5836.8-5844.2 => 9.98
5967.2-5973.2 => 9.58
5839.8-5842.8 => 9.85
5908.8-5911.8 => 9.53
